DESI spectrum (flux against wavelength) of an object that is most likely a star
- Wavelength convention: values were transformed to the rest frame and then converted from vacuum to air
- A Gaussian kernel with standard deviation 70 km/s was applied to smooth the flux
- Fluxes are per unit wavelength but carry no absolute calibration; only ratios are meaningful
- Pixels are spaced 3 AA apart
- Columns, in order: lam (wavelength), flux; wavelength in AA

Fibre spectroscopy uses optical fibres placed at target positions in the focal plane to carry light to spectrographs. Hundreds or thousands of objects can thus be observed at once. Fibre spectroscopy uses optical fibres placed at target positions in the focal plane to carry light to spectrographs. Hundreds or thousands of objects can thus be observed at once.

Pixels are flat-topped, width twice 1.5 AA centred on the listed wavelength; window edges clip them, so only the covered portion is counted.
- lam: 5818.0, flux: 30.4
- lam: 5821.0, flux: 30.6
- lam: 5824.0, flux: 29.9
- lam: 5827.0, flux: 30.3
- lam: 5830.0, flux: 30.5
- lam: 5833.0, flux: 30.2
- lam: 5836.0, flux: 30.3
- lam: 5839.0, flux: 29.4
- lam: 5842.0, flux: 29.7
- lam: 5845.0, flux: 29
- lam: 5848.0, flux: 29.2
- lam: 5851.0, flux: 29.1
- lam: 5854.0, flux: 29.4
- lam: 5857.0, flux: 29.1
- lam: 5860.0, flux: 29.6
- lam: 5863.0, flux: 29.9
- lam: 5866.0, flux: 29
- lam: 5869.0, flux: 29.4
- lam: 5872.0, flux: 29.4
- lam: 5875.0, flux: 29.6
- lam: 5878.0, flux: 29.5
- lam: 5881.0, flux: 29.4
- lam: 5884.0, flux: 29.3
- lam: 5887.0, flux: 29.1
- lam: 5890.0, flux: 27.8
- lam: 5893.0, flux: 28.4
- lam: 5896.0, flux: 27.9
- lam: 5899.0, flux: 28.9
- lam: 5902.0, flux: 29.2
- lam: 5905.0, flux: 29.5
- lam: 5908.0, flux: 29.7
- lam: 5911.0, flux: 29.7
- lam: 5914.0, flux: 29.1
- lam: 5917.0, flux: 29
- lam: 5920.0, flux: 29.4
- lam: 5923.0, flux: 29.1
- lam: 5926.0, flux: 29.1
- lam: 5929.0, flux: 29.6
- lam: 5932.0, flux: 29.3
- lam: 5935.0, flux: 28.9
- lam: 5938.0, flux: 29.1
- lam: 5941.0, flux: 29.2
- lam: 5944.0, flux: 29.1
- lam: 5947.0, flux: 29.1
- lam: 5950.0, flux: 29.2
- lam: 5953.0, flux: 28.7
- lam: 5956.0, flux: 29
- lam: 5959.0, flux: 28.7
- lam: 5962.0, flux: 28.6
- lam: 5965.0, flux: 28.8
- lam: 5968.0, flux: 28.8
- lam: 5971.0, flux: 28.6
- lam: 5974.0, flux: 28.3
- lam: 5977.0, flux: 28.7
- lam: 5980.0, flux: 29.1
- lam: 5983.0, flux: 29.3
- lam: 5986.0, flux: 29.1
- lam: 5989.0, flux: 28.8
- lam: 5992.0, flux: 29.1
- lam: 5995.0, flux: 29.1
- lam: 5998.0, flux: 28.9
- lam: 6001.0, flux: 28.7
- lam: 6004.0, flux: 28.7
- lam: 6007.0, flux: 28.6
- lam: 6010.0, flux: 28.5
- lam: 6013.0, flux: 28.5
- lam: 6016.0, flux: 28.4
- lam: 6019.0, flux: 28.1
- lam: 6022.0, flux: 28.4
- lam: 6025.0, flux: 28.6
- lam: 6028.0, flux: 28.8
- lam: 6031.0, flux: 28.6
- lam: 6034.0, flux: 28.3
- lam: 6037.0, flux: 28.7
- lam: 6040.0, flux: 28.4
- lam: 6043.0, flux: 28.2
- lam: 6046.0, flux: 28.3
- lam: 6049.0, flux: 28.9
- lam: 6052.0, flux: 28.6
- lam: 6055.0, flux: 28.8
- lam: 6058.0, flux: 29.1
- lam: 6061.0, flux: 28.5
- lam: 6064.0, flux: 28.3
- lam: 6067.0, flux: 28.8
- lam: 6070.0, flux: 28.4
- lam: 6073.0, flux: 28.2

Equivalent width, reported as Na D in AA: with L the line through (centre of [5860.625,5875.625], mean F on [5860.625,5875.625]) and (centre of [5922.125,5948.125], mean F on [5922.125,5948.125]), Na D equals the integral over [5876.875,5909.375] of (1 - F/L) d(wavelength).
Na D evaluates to 0.4 AA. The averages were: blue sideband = 29.5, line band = 29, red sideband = 29.2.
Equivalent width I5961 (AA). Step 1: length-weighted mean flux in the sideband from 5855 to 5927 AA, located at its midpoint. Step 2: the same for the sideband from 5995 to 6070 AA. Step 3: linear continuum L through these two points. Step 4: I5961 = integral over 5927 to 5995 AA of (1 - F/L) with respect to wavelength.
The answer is -0.20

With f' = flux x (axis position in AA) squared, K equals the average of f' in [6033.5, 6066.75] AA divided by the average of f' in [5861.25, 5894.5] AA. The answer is 1.04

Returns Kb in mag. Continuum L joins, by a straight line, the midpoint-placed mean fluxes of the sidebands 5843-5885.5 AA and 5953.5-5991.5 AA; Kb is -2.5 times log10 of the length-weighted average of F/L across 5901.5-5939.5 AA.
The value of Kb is -0.01 mag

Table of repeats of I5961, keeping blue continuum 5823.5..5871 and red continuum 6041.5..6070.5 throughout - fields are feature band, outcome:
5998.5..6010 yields 0.1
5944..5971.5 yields 0.2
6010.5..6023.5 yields 0.2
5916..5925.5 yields 0.0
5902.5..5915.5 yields -0.1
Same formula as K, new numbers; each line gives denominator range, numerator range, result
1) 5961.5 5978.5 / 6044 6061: 1.03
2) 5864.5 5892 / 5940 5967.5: 1.02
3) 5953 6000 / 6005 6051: 1.00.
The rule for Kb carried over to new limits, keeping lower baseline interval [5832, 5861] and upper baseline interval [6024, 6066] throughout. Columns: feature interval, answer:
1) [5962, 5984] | 0.01 mag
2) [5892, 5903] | 0.03 mag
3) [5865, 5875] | 0.00 mag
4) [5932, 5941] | 0.00 mag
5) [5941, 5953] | 0.00 mag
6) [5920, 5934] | -0.01 mag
